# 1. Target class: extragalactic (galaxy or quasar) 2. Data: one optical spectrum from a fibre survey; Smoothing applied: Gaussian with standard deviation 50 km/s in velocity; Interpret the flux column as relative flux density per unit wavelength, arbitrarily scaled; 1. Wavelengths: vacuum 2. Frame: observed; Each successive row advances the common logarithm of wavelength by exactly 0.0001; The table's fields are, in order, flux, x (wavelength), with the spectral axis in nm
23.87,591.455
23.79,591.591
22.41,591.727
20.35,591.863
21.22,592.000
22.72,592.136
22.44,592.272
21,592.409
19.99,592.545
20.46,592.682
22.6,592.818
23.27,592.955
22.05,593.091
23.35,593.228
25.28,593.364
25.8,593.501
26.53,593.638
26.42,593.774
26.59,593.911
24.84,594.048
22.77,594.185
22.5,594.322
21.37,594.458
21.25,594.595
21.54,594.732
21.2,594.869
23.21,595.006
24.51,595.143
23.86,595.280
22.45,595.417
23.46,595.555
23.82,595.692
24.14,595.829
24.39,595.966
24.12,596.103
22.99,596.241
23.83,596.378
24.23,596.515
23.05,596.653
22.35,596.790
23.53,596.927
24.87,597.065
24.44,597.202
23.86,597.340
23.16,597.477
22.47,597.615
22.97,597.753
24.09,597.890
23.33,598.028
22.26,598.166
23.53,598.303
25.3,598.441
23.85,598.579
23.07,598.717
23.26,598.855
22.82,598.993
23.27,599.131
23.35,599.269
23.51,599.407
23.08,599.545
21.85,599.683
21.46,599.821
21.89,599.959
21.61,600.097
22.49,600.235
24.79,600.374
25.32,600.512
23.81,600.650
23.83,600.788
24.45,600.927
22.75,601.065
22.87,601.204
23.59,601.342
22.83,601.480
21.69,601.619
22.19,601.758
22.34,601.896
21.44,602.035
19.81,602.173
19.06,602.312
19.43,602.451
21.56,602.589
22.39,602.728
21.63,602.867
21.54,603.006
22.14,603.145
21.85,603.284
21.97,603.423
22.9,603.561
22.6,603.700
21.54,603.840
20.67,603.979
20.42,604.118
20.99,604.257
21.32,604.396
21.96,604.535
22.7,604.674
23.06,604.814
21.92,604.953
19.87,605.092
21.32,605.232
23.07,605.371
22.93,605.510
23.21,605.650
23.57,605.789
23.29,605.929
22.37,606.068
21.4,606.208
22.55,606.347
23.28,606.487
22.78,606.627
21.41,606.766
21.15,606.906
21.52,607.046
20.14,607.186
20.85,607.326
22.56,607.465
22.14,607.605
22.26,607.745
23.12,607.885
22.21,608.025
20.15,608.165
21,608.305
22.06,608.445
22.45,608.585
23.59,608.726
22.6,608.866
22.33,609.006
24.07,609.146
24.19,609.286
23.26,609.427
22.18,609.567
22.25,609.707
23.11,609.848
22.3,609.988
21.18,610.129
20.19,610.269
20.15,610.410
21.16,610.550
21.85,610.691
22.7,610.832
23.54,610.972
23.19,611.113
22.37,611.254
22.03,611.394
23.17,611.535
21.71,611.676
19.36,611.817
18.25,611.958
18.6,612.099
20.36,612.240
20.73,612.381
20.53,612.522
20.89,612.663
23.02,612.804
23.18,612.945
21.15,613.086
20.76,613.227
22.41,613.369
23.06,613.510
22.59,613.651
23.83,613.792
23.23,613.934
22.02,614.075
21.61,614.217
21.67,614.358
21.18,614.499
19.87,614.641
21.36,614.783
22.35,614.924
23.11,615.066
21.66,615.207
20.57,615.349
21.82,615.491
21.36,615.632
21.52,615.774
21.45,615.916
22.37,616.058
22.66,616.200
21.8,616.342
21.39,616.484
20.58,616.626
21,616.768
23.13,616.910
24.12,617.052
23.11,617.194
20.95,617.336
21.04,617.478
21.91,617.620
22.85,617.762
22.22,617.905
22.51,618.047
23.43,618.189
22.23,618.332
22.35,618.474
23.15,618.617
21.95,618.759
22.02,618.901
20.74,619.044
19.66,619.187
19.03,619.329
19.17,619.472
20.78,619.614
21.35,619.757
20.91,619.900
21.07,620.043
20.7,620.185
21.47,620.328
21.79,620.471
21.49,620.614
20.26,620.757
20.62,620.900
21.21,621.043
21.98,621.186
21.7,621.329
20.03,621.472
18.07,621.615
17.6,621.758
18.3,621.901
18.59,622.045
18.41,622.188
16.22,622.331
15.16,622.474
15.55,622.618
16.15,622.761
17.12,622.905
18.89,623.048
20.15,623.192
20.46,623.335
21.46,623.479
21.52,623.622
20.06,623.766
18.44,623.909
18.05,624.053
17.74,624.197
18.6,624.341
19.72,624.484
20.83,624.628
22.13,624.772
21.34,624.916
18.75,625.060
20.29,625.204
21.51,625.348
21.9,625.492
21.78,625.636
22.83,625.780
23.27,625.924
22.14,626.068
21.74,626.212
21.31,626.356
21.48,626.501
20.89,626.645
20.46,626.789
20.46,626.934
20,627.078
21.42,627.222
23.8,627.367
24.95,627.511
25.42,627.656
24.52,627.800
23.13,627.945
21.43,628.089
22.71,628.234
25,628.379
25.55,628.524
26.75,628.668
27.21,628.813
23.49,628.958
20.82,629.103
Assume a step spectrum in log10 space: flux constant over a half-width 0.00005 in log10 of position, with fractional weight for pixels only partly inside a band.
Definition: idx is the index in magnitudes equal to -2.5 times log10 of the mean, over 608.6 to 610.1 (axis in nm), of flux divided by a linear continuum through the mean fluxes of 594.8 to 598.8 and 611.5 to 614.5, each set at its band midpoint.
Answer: -0.046 mag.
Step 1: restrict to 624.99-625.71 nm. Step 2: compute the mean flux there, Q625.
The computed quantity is 20.9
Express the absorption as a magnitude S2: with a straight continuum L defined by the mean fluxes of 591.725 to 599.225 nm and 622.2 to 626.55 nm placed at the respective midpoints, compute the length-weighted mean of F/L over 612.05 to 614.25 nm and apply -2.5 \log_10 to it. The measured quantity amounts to -0.03 mag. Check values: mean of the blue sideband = 23.3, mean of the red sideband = 19.9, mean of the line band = 21.8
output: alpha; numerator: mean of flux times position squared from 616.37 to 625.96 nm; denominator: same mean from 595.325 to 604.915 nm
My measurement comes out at 0.97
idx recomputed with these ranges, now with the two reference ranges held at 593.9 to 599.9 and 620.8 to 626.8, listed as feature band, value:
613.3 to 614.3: -0.08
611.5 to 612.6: 0.06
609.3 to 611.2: -0.03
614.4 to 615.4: -0.02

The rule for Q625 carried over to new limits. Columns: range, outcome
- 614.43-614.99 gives 21.2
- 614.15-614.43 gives 21.7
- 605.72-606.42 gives 22.6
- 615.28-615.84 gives 21.3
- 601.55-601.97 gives 22.1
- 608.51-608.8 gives 23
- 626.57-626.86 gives 20.7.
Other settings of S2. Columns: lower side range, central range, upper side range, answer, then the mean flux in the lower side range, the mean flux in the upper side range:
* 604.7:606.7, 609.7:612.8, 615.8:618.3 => 0.05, 22.5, 22.1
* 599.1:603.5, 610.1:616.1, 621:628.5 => -0.01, 22.4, 20.5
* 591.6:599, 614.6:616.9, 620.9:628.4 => -0.01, 23.3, 20.5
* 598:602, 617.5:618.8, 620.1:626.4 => -0.09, 23.1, 19.9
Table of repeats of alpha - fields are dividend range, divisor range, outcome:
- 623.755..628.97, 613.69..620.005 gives 1.04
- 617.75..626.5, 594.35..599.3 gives 0.95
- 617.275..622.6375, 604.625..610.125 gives 0.96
